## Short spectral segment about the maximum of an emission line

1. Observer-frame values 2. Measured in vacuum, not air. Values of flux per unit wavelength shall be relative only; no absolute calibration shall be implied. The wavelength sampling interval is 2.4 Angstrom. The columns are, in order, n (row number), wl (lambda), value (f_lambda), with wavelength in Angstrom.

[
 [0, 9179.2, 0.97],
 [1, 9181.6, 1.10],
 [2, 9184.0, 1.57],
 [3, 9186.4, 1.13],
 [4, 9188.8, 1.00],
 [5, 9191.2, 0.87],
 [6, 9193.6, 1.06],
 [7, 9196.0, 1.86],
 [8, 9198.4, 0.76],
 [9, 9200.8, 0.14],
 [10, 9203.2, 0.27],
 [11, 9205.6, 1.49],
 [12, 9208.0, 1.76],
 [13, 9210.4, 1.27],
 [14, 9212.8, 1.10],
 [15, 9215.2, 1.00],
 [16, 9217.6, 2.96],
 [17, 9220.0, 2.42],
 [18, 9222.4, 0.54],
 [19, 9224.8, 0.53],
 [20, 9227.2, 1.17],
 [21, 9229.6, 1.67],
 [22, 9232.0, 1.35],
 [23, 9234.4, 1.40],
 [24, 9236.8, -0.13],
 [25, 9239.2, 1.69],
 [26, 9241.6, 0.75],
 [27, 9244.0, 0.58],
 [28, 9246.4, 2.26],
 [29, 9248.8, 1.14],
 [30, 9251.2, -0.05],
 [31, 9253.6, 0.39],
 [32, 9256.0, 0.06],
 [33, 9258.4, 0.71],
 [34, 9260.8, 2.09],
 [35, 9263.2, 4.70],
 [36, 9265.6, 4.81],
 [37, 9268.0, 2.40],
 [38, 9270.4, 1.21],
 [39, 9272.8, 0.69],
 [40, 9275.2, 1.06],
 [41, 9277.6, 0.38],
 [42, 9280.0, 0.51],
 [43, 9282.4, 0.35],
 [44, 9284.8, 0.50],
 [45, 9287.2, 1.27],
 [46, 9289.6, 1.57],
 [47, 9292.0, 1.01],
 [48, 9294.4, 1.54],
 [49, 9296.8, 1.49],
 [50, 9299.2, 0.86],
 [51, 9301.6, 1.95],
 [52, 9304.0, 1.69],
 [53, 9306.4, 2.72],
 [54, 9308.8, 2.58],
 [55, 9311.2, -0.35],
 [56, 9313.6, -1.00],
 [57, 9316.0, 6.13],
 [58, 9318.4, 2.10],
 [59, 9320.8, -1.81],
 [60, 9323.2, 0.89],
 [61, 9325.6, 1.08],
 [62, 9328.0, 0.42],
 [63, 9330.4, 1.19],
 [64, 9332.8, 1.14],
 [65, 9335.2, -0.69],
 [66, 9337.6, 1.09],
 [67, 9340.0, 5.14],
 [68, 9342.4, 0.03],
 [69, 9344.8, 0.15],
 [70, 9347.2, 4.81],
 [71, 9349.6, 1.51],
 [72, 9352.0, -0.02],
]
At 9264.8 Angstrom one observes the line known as H-beta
